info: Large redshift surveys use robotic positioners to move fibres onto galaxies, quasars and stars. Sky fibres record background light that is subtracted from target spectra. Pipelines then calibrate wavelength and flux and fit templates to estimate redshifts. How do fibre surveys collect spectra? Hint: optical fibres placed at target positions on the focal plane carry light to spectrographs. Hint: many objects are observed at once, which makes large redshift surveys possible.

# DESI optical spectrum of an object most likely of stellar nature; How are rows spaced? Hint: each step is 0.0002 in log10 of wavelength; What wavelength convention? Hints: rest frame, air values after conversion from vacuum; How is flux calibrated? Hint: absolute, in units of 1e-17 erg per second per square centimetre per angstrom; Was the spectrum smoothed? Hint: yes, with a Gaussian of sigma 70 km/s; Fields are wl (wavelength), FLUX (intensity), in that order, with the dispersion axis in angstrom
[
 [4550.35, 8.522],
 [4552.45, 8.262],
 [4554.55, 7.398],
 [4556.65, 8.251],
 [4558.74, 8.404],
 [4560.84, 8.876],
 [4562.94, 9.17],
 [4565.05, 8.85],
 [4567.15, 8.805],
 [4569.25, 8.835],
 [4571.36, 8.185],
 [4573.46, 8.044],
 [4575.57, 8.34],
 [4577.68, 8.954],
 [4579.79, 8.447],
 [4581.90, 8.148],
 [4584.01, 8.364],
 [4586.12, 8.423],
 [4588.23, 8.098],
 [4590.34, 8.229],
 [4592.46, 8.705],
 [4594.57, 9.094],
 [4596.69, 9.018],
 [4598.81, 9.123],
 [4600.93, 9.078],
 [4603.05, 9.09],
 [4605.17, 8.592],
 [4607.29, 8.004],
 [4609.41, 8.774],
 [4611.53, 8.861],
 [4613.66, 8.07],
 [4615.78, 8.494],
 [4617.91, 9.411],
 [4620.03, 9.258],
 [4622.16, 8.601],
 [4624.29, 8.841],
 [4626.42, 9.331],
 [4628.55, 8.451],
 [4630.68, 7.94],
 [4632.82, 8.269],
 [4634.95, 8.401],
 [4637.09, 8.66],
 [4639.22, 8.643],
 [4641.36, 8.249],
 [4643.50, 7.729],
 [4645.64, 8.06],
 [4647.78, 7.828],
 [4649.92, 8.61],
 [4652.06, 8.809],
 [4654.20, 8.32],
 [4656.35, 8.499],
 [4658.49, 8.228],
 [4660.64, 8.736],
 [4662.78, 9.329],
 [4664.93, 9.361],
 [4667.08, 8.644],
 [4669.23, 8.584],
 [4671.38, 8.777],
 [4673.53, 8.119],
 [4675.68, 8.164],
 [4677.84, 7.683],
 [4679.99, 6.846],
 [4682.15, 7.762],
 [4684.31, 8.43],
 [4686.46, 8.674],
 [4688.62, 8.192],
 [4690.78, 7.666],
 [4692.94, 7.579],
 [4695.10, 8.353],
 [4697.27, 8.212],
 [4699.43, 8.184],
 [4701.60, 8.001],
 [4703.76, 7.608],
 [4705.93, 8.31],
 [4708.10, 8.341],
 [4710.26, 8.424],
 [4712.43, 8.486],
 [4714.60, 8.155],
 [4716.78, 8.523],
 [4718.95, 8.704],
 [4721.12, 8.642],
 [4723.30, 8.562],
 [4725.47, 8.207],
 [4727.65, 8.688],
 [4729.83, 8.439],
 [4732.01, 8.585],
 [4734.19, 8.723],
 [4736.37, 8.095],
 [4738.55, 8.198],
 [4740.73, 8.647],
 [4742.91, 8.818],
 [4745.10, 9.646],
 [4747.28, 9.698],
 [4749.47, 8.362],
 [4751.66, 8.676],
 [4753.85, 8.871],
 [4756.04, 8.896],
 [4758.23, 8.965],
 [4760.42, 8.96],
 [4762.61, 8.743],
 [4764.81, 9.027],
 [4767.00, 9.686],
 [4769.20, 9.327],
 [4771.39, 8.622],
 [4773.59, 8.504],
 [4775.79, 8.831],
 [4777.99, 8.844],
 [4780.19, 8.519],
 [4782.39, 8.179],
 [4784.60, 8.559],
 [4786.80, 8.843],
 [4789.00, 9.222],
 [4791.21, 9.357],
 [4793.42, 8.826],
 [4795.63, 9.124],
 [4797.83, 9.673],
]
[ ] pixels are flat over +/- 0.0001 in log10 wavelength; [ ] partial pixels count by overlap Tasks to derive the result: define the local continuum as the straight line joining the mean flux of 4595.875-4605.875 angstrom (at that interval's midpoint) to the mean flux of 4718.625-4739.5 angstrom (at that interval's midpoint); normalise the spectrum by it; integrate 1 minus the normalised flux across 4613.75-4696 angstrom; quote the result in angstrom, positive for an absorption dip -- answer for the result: 3.5 angstrom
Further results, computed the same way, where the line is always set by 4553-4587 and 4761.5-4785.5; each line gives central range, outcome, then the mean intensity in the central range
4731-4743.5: 0.35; 8.5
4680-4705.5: 1.92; 8.01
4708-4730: 0.60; 8.48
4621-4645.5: 0.34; 8.45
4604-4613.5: 0.01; 8.52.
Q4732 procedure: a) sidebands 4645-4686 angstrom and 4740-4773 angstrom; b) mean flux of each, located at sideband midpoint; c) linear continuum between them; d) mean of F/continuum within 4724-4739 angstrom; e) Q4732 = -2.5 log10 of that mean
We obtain 0.05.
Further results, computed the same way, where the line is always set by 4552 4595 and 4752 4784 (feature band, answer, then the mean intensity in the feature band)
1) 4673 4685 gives 0.12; 7.8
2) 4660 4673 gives -0.03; 8.88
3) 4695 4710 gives 0.07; 8.15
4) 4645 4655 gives 0.03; 8.34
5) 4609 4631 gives -0.03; 8.76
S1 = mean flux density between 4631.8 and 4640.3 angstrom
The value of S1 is 8.5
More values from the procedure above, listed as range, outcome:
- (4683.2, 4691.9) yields 8.24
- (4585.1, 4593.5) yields 8.36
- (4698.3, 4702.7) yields 8.1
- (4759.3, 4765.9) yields 8.91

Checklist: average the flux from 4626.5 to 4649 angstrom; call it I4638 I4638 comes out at 8.27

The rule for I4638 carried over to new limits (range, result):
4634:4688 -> 8.36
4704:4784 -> 8.68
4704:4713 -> 8.31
